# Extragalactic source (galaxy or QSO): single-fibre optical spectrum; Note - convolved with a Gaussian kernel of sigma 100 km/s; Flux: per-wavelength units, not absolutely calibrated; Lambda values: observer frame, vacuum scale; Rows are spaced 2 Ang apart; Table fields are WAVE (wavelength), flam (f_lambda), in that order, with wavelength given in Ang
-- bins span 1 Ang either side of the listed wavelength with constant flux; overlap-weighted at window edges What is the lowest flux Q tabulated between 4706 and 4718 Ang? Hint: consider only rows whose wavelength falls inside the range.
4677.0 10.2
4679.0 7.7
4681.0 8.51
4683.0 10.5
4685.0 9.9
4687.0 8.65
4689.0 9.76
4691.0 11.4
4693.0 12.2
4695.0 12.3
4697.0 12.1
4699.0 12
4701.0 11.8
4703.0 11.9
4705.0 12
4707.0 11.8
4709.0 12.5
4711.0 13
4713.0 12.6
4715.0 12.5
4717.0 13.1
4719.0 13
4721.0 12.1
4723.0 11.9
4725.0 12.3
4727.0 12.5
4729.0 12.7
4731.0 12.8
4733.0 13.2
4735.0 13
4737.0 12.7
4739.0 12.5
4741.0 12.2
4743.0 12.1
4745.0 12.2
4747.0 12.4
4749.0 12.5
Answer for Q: 11.8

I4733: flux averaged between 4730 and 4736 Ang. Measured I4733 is 13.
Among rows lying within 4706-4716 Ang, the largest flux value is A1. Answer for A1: 13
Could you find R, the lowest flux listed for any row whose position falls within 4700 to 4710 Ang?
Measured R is 11.8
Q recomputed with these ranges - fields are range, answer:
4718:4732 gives 11.9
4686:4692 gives 8.65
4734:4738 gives 12.7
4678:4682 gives 7.7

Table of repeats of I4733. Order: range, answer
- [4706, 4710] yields 12.2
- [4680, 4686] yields 9.64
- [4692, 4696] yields 12.2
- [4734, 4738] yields 12.8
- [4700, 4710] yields 12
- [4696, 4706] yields 12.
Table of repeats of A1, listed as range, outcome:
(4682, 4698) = 12.3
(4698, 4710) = 12.5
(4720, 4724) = 12.1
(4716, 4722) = 13.1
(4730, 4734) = 13.2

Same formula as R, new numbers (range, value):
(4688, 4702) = 9.76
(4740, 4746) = 12.1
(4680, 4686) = 8.51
